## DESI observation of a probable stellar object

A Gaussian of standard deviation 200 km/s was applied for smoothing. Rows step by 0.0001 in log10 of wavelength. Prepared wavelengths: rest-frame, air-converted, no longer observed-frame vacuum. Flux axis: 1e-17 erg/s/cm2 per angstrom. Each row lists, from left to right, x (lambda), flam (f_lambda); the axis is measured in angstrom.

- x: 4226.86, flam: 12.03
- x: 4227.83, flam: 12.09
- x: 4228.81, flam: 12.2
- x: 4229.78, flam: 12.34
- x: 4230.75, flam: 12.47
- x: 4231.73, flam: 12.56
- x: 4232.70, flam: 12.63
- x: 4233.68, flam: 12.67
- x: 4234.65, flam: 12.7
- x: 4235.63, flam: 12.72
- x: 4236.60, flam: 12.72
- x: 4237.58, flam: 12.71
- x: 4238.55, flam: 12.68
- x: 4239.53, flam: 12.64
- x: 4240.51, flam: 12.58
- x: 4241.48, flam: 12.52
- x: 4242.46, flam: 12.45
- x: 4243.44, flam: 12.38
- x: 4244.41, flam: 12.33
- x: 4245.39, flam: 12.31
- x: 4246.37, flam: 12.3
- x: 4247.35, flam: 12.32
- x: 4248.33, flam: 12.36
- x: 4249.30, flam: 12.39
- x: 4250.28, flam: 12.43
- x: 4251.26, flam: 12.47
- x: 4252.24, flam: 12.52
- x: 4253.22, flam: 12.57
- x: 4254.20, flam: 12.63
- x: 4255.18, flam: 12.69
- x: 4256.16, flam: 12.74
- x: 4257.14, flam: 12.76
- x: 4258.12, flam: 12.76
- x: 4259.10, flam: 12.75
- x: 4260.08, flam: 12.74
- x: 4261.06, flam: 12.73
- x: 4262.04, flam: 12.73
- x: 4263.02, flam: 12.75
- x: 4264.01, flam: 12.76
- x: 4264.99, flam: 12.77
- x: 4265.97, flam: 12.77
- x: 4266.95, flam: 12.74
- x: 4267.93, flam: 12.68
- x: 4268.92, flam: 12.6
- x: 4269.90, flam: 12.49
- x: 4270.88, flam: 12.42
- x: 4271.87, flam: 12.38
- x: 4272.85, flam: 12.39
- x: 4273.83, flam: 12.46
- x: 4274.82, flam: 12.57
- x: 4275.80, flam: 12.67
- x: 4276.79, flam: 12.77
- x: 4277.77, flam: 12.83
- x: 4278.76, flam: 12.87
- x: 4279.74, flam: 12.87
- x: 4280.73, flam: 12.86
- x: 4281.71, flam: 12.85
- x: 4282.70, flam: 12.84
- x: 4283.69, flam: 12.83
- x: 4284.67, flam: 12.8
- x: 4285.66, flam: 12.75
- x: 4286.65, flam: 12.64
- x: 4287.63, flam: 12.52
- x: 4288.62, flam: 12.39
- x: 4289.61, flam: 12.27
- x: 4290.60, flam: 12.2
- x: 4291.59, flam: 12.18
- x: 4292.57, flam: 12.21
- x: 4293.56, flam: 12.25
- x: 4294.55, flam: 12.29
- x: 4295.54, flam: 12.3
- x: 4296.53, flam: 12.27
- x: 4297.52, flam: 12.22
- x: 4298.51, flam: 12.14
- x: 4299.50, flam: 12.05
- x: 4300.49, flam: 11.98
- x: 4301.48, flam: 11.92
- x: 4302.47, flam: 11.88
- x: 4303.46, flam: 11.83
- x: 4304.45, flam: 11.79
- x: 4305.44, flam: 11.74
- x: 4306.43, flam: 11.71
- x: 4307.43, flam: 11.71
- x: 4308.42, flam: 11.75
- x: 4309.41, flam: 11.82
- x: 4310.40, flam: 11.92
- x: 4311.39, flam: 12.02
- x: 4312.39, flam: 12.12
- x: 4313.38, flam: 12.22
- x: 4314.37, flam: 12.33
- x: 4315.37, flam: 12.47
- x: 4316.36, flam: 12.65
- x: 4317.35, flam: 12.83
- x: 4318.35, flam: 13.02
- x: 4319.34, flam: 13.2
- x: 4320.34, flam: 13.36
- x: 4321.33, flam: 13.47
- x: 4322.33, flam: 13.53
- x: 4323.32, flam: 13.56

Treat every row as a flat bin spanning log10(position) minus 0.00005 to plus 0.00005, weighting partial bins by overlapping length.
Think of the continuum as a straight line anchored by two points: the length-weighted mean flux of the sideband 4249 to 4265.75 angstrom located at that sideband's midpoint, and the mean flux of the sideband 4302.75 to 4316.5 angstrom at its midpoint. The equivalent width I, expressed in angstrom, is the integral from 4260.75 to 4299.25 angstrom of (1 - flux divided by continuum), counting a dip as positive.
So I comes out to -0.6 angstrom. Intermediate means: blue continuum 12.7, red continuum 12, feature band 12.6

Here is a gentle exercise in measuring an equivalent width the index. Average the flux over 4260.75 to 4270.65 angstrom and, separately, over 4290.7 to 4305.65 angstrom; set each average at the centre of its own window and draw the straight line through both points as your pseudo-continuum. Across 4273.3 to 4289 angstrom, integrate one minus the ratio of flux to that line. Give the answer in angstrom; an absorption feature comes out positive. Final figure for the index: -0.4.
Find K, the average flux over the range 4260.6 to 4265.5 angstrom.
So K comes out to 12.7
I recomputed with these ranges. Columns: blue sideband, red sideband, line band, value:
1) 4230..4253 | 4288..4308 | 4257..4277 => -0.5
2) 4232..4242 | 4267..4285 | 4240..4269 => 0.2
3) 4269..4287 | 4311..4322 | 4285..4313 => 1.3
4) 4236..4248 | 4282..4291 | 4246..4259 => 0.0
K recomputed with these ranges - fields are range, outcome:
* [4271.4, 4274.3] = 12.4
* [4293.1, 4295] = 12.3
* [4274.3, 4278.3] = 12.7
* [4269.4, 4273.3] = 12.4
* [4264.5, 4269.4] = 12.7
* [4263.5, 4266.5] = 12.8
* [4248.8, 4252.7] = 12.5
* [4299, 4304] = 11.9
